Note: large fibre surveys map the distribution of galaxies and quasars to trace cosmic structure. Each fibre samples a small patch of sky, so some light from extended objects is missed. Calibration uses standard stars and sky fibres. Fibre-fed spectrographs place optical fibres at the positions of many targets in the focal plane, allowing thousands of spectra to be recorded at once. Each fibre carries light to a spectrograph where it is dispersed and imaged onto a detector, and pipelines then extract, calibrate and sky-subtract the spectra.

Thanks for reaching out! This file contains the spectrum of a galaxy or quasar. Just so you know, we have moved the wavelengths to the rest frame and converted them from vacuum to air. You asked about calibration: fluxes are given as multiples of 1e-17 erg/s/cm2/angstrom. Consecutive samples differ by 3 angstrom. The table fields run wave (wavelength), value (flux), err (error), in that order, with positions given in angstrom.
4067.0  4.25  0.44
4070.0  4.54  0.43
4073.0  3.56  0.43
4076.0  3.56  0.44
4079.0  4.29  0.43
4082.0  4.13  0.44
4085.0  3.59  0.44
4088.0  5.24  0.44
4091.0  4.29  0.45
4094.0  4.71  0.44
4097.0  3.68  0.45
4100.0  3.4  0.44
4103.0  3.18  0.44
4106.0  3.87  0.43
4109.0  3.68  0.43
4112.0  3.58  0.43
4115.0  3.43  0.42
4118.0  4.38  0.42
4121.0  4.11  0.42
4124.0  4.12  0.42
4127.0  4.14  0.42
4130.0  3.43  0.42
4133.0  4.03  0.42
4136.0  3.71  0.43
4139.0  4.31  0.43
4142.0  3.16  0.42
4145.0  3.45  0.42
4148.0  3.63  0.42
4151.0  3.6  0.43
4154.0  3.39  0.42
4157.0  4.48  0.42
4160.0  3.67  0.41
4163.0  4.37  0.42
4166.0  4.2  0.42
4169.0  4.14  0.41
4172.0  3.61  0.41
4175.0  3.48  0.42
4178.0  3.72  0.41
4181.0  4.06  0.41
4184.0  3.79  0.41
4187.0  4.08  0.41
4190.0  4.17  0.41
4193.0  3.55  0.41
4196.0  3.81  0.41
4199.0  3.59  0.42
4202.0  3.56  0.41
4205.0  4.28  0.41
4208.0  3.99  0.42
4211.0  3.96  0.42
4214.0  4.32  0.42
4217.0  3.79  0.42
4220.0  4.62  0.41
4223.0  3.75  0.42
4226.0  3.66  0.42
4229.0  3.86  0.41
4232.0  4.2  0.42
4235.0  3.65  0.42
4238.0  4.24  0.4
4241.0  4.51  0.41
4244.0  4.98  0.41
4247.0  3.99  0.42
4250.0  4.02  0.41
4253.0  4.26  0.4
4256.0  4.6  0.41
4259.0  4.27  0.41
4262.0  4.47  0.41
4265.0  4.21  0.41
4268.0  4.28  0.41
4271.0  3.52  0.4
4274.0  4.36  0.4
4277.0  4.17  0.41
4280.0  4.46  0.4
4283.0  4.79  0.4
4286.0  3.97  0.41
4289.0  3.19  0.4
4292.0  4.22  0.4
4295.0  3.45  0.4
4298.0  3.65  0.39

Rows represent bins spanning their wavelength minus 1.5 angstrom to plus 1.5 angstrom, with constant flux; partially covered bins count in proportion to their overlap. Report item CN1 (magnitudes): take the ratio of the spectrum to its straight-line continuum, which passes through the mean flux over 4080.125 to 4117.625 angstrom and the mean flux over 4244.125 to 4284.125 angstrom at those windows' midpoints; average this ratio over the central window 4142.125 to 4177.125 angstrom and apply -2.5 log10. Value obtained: 0.07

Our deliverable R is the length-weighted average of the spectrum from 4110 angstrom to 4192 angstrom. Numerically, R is 3.86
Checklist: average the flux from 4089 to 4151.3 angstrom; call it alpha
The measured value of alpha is 3.82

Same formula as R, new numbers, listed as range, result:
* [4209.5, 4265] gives 4.18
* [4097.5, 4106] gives 3.44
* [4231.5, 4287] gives 4.26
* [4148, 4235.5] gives 3.91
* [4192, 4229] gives 3.91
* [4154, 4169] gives 4.1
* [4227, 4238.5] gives 3.95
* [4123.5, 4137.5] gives 3.87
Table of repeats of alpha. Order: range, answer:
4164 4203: 3.84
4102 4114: 3.59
